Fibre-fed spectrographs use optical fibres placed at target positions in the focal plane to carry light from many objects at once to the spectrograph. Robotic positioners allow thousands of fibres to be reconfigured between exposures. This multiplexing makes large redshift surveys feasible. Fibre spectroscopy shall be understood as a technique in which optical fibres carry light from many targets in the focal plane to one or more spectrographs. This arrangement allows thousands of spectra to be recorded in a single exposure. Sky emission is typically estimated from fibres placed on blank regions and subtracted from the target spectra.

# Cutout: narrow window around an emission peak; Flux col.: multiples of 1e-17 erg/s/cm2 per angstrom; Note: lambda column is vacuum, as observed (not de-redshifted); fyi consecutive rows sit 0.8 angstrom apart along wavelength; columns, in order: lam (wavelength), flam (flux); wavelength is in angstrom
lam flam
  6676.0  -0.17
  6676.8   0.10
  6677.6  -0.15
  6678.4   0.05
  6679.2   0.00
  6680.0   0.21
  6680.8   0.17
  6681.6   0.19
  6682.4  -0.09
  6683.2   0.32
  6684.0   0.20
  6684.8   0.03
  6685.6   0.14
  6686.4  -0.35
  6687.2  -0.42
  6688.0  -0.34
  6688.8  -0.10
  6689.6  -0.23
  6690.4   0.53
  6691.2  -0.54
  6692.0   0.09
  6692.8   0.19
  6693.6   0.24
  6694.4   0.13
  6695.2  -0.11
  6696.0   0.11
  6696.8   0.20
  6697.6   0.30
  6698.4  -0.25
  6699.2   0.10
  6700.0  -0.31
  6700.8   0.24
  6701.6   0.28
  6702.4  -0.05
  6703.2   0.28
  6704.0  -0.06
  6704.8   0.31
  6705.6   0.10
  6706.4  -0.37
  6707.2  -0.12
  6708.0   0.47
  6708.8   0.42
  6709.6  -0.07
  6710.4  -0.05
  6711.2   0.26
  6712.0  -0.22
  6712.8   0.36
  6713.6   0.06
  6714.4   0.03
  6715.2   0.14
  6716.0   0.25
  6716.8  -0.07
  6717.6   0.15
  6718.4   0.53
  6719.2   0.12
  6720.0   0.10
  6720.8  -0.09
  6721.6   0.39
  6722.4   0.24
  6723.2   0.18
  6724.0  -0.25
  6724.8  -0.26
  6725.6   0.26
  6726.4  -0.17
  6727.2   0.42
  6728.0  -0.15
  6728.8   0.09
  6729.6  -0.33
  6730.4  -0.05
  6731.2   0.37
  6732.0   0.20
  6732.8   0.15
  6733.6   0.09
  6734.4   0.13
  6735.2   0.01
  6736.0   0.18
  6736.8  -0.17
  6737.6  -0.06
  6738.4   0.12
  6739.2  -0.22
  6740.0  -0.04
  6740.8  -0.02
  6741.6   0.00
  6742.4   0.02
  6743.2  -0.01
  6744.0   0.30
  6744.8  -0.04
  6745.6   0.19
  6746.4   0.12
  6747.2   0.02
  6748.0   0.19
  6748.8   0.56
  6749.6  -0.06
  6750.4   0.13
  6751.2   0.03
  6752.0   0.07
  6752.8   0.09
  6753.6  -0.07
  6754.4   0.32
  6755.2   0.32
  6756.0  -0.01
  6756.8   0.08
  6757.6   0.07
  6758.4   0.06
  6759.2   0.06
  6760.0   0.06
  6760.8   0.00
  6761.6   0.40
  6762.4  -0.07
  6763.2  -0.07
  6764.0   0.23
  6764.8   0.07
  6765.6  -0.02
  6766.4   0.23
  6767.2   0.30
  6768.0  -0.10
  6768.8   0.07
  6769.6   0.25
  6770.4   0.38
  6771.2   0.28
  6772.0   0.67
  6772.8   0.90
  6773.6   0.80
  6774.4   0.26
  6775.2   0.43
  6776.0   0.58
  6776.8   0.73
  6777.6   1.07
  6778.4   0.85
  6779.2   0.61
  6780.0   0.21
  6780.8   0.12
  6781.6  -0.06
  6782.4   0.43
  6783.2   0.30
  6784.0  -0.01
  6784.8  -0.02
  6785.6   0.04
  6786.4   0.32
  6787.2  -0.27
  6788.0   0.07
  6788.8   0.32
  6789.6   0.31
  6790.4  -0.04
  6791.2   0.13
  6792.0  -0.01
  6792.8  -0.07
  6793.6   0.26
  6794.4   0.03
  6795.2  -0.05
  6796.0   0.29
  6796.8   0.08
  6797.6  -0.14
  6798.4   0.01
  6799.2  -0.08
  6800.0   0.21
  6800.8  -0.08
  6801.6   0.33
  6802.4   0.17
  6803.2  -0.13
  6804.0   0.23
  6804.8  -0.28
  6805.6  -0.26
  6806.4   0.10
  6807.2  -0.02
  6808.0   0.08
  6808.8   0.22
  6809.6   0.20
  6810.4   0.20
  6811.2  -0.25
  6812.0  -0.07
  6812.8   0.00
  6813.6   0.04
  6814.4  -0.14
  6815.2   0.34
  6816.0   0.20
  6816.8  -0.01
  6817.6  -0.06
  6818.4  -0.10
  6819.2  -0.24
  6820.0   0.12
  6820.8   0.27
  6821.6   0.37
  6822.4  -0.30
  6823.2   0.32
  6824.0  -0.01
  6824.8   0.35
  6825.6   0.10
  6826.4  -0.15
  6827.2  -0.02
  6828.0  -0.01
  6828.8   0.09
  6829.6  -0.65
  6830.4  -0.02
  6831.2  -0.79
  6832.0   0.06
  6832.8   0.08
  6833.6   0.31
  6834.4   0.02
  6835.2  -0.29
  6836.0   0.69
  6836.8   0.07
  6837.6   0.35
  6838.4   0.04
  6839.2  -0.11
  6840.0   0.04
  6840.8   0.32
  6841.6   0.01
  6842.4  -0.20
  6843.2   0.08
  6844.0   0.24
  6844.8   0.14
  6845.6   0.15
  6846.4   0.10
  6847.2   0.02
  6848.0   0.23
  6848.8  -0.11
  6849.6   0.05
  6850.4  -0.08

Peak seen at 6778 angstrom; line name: [O II] 3727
